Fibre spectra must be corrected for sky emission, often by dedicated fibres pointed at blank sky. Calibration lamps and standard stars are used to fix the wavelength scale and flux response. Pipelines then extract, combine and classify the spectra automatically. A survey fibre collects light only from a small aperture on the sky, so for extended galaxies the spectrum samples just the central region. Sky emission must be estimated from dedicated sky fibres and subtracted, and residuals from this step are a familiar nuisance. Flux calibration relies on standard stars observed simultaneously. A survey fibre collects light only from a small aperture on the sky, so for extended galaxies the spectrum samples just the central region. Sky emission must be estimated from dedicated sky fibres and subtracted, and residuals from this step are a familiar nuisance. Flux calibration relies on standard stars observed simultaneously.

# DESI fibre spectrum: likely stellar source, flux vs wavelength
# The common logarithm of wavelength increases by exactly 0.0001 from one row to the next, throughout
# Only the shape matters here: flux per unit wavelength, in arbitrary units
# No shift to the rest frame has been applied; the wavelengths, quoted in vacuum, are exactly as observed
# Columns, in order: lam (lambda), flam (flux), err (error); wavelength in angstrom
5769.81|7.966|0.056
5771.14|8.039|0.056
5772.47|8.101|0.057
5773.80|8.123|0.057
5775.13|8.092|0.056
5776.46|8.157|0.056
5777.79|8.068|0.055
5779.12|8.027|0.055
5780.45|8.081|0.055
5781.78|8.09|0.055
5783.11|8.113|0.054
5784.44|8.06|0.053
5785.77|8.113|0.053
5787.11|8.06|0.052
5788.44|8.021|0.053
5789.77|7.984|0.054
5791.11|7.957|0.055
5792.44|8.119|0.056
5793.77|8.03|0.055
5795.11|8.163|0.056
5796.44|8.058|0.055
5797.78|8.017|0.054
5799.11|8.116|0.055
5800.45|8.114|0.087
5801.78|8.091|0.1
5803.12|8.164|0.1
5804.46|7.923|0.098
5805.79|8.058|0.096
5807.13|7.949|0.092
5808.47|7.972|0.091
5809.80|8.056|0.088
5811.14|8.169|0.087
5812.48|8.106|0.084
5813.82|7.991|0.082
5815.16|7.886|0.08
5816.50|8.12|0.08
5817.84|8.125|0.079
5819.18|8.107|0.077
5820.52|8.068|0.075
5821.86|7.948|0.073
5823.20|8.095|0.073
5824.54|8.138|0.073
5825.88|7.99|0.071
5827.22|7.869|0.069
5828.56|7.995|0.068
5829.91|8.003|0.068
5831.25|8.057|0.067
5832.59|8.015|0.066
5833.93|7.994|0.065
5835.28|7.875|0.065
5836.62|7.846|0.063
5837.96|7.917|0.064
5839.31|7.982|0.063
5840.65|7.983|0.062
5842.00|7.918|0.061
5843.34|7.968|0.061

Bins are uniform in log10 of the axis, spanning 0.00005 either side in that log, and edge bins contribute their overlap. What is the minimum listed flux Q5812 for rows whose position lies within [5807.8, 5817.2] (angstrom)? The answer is 7.886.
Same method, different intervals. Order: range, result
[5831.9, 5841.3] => 7.846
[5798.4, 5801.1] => 8.114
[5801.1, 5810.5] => 7.923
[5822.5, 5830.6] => 7.869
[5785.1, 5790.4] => 7.984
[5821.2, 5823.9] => 7.948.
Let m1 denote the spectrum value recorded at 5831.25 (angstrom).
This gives 8.057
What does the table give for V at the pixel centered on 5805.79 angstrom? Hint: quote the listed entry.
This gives 8.058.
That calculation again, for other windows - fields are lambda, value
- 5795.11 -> 8.163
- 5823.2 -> 8.095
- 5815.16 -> 7.886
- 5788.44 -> 8.021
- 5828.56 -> 7.995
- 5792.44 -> 8.119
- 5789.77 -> 7.984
